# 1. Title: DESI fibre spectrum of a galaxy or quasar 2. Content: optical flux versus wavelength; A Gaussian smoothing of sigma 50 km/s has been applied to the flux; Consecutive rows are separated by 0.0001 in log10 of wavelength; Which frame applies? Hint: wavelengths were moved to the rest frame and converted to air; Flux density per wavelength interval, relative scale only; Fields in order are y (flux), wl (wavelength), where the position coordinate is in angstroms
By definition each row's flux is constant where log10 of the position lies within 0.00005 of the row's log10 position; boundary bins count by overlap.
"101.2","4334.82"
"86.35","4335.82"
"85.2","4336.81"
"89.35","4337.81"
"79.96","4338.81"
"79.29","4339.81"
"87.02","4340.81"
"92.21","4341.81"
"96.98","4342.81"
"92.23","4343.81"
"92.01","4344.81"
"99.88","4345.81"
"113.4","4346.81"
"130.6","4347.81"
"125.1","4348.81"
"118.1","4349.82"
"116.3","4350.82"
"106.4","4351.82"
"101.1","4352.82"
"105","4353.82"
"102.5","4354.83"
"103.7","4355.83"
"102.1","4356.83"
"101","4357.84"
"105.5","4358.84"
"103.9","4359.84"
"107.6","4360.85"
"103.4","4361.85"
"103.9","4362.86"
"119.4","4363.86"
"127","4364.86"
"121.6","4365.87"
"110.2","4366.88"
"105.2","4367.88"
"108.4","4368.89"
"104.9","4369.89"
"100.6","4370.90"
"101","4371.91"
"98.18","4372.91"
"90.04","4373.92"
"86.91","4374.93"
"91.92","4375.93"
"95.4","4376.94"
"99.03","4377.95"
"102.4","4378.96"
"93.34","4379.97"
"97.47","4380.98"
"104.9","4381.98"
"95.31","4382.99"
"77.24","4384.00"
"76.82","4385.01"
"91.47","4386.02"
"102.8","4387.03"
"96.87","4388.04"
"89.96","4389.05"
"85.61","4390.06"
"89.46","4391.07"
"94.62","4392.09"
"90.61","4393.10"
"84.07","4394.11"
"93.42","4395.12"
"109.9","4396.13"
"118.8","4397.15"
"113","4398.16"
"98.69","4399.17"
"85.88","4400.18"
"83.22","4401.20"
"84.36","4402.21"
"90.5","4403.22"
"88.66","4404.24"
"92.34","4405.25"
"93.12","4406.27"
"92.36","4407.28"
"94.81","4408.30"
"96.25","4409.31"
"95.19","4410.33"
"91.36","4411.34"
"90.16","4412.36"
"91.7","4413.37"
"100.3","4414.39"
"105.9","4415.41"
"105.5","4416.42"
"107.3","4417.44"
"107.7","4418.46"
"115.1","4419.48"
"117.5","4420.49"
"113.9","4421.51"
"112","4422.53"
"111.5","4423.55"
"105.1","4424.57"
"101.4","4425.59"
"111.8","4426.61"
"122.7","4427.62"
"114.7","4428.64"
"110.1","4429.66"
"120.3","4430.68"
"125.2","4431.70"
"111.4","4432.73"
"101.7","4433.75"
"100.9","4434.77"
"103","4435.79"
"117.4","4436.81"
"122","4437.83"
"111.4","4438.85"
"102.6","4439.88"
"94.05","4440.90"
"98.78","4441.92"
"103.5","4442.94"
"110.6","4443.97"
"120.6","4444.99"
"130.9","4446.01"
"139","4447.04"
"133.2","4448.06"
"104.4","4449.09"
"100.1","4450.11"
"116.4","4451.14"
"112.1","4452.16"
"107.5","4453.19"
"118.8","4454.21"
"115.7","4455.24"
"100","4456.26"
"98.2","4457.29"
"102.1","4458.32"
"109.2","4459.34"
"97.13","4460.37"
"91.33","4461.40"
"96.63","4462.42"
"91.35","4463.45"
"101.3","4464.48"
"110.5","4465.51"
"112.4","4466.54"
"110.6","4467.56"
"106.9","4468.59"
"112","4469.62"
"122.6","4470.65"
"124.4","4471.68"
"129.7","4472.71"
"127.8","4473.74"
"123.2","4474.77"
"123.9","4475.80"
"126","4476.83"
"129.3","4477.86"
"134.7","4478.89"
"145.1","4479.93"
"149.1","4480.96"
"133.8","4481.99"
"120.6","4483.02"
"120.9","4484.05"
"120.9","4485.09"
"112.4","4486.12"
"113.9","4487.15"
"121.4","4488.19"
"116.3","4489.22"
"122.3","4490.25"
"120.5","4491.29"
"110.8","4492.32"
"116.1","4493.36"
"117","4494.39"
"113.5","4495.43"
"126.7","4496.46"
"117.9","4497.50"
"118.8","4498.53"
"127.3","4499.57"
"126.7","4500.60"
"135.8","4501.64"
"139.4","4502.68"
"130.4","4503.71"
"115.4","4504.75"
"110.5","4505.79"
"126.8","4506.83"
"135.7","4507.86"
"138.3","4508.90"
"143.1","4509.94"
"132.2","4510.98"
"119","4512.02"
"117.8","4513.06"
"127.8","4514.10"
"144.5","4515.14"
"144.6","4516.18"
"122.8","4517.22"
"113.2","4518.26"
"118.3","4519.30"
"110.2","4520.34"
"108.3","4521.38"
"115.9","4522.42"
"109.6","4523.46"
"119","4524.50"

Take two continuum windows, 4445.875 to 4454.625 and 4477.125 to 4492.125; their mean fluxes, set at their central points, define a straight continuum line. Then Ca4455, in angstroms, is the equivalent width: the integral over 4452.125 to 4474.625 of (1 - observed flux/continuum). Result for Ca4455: 2.12 angstroms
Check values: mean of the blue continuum 117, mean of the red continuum 125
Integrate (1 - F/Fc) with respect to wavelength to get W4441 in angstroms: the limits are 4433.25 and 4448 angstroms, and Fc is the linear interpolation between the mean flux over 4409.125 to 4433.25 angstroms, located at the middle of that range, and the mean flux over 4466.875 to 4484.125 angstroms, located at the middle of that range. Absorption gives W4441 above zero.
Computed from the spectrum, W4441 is 0.3 angstroms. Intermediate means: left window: 108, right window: 126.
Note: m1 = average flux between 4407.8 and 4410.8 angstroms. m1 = 95.4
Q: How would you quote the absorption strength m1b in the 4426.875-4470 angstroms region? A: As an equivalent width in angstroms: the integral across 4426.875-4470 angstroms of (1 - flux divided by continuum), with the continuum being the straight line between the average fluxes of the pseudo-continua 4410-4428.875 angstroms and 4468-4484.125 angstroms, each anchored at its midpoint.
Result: 2.5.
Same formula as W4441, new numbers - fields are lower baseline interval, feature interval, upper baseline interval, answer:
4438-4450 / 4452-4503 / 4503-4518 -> 1.6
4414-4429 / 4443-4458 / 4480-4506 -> 0.1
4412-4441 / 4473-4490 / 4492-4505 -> -0.9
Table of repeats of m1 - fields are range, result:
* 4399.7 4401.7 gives 84.3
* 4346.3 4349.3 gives 123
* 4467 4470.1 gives 110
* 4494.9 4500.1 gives 121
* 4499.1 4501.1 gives 127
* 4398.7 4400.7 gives 92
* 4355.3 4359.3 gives 103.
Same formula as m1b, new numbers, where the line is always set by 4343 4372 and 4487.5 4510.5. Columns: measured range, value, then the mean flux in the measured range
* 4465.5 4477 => 0.1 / 119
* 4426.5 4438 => 0.3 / 113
